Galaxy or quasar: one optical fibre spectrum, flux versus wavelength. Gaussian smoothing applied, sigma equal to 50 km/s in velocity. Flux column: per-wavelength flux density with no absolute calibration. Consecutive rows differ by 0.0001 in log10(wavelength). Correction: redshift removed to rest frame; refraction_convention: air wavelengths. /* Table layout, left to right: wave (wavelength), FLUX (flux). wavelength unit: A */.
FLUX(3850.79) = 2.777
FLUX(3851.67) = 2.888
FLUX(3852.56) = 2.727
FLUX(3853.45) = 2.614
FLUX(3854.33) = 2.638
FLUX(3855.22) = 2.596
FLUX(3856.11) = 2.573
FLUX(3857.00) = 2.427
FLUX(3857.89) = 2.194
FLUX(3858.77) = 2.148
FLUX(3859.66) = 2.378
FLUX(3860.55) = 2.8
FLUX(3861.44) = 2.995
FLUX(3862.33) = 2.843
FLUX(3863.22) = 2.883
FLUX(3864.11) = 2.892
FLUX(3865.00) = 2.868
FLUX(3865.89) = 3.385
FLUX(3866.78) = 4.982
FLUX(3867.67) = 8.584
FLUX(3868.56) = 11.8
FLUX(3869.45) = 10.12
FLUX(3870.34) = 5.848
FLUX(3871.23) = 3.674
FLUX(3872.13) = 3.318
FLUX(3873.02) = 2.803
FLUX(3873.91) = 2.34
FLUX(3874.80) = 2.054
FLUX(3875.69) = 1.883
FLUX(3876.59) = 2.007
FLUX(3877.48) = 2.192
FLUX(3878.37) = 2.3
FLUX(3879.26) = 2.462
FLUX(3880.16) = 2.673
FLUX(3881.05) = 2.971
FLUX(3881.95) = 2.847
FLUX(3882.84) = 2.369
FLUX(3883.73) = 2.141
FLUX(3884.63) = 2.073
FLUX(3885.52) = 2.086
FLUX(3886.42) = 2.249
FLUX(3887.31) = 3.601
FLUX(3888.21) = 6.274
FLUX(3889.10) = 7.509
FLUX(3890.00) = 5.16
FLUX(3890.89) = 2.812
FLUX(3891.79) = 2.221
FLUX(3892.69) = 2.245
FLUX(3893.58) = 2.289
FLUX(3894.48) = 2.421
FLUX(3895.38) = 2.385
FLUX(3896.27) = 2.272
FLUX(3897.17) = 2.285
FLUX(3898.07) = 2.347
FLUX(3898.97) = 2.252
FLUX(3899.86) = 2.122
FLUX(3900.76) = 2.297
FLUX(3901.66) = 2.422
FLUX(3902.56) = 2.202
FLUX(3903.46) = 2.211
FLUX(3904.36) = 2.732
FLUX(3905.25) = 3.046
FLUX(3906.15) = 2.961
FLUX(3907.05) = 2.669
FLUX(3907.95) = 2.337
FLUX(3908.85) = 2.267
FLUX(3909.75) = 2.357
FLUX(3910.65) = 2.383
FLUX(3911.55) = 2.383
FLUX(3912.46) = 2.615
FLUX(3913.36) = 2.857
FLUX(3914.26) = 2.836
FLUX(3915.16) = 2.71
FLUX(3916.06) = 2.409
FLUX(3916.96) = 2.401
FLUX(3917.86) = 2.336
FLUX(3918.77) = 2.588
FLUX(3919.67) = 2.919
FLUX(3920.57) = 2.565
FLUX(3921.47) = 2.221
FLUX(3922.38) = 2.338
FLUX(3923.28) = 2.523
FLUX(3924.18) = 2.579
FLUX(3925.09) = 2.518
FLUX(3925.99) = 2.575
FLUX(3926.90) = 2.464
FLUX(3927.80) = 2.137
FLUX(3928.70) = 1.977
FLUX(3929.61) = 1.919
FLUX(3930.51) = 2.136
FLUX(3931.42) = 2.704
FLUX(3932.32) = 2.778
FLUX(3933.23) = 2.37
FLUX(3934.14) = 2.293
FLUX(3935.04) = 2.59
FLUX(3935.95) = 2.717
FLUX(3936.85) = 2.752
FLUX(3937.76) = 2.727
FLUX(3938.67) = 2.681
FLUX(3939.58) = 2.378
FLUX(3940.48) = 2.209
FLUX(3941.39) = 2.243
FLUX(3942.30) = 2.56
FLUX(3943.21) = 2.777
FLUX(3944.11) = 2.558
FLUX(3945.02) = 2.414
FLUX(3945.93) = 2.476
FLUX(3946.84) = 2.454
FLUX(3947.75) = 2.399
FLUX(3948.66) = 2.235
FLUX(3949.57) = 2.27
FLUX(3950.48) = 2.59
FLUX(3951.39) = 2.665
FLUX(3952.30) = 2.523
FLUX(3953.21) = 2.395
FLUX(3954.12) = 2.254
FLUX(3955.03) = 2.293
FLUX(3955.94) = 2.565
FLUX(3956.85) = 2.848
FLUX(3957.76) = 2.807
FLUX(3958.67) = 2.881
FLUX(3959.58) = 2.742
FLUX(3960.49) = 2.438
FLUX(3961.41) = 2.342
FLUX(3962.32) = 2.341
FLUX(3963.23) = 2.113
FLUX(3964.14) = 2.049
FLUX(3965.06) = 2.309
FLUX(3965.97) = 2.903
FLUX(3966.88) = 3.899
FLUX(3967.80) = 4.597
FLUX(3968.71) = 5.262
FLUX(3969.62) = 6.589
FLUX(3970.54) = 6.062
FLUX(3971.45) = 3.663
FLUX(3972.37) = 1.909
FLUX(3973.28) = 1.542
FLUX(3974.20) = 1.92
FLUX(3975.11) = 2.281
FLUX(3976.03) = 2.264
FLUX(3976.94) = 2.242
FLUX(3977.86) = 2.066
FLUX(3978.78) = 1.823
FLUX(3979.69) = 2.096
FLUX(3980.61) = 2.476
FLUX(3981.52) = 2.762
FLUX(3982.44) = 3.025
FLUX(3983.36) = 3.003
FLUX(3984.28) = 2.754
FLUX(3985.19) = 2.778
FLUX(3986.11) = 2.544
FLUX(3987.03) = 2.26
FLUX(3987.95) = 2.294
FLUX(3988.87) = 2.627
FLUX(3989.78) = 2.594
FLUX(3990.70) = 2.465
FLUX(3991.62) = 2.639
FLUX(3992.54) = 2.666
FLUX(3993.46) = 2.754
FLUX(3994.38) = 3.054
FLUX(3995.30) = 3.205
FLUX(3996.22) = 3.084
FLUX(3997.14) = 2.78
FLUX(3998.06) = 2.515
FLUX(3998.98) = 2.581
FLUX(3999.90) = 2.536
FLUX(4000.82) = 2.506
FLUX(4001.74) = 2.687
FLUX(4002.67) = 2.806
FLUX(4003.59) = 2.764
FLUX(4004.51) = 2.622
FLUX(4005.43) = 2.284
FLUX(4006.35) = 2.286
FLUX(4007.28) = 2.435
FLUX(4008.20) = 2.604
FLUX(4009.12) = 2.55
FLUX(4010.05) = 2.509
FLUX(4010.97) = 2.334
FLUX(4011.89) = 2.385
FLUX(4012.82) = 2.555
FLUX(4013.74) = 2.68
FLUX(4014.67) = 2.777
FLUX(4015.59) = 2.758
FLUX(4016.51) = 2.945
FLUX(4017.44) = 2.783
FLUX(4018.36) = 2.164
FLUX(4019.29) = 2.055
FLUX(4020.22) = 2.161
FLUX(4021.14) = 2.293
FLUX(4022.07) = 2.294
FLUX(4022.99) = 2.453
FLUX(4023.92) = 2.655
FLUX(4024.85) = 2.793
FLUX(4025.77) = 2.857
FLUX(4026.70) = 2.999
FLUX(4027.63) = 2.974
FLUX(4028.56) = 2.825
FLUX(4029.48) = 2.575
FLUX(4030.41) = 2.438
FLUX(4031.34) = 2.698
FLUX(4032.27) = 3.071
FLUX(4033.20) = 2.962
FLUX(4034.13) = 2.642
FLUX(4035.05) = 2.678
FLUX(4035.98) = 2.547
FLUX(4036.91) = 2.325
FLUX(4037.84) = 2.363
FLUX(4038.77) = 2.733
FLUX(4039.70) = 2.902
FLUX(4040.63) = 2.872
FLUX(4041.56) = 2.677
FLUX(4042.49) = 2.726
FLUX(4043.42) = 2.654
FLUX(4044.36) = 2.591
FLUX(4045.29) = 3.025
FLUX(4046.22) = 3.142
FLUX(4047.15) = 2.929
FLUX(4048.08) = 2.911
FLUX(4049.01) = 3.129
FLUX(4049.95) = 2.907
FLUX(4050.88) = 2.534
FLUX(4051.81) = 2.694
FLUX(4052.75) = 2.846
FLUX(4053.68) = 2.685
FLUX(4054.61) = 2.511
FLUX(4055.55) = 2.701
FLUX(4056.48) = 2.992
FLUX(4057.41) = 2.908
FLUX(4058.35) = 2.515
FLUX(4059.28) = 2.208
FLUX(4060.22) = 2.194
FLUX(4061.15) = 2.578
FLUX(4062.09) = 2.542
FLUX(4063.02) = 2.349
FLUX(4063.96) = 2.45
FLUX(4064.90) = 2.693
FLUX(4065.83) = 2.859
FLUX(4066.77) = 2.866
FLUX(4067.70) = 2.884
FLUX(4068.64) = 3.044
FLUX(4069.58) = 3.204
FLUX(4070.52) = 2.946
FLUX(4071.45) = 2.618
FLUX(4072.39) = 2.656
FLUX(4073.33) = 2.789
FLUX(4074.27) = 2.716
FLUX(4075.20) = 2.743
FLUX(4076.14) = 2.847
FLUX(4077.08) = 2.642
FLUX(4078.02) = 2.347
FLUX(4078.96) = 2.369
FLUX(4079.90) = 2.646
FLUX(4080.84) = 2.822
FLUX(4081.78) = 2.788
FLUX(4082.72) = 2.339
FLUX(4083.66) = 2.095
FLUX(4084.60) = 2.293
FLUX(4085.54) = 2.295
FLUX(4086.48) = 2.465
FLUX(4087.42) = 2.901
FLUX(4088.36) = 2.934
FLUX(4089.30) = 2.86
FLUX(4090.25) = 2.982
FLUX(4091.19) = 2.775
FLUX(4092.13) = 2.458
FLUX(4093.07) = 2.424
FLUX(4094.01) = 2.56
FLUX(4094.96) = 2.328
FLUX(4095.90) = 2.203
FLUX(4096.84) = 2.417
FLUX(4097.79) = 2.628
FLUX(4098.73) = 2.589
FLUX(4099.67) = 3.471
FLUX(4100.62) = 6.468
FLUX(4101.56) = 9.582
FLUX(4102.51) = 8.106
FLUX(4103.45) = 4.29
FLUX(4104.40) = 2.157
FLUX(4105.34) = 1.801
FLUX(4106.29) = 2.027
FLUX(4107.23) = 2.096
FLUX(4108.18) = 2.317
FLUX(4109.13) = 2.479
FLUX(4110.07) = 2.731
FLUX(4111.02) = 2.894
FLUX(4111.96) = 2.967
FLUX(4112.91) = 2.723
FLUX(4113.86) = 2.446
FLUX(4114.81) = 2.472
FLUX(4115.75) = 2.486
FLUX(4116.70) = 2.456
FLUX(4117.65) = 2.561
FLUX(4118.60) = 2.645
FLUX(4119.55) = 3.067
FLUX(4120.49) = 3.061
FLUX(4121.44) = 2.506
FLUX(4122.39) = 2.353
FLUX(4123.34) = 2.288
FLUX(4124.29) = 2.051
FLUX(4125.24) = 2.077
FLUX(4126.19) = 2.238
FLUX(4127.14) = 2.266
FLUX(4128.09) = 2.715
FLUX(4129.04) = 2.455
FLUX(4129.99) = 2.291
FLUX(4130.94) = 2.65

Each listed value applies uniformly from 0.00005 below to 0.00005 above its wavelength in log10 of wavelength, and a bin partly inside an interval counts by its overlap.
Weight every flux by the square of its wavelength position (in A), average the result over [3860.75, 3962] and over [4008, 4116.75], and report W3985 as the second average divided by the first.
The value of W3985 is 1.05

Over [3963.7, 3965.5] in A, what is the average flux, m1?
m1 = 2.17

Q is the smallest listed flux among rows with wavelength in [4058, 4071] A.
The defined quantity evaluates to 2.194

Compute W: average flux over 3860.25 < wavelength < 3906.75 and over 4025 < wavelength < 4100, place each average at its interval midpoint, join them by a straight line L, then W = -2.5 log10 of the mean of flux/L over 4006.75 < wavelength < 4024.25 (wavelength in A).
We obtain 0.15 mag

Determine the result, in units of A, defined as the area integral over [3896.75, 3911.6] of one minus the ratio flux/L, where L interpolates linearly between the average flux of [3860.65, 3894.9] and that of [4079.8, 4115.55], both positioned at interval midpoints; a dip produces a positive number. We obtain 4.7 A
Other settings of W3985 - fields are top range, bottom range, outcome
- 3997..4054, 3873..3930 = 1.08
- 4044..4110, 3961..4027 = 1.11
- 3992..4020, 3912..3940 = 1.09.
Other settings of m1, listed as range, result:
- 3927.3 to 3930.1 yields 2.03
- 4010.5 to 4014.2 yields 2.49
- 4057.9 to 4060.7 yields 2.31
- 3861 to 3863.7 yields 2.9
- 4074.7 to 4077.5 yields 2.75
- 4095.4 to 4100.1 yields 2.66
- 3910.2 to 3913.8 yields 2.55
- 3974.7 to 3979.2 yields 2.13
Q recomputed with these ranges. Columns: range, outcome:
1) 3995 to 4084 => 2.055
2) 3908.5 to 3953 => 1.919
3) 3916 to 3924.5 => 2.221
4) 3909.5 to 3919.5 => 2.336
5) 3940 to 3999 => 1.542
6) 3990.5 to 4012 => 2.284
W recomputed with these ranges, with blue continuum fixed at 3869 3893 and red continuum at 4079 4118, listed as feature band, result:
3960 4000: 0.130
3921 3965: 0.303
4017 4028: 0.221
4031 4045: 0.144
